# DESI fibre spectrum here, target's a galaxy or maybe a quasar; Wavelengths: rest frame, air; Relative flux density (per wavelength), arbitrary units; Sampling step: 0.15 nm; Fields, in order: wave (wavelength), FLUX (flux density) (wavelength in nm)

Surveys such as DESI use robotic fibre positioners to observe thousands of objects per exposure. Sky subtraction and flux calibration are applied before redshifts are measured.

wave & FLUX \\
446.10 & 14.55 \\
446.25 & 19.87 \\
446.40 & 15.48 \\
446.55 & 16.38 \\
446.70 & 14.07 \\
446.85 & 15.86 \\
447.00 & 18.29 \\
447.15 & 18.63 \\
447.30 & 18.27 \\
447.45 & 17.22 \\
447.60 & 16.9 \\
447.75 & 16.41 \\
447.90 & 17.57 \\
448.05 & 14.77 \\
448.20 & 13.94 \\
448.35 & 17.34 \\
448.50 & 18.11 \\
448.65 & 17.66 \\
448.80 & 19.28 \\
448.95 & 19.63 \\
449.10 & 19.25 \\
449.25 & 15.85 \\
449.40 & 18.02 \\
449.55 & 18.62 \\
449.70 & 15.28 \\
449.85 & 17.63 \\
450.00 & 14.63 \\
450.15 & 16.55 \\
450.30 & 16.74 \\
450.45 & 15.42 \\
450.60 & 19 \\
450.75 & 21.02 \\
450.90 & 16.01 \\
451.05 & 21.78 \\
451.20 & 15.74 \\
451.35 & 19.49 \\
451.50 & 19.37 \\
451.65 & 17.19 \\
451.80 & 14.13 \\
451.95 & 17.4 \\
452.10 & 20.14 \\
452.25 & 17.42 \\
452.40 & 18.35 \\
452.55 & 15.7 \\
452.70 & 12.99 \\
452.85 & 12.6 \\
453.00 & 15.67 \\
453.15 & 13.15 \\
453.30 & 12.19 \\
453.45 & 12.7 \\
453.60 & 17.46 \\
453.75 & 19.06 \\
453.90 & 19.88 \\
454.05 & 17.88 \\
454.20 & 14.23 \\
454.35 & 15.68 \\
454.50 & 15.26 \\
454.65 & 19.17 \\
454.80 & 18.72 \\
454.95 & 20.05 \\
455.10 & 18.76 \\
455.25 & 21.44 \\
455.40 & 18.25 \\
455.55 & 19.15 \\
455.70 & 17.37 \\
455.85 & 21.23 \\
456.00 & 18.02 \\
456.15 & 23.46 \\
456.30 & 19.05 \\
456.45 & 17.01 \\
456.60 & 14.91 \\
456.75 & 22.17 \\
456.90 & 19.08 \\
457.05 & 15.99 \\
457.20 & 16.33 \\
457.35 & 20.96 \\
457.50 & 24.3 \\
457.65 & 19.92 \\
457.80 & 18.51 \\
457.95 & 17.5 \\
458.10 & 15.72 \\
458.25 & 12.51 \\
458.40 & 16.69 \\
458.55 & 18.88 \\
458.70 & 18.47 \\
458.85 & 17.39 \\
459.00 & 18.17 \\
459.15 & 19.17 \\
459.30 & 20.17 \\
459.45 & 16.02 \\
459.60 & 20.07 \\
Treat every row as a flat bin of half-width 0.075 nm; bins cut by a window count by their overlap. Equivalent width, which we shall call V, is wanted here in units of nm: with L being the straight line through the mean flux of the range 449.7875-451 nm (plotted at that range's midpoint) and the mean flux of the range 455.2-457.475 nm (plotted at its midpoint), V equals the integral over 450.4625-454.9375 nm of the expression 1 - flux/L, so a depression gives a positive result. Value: 0.25 nm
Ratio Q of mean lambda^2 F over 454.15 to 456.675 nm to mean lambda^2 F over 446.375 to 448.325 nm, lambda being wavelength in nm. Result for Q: 1.2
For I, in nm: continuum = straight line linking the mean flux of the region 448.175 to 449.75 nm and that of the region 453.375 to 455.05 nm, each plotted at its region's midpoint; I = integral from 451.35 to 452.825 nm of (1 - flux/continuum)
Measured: 0.04 nm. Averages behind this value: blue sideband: 17.7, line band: 16.9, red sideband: 17.3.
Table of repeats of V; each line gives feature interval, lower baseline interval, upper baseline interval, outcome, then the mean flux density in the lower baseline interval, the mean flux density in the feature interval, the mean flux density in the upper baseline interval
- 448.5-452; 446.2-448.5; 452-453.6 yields -0.38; 16.7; 17.7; 15.2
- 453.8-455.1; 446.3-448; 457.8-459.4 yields -0.03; 16.8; 17.7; 17.5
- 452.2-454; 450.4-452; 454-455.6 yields 0.24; 17.9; 15.6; 18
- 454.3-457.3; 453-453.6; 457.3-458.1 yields -0.27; 13.7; 18.6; 19.8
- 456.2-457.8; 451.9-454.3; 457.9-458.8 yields -0.25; 16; 19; 16.6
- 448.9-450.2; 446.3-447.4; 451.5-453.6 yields -0.08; 16.8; 17.2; 15.6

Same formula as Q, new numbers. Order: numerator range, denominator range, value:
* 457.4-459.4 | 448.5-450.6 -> 1.09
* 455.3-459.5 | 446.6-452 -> 1.11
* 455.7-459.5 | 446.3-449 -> 1.13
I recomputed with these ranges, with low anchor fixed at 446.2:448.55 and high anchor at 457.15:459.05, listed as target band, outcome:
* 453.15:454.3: 0.104 nm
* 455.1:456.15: -0.100 nm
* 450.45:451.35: -0.067 nm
